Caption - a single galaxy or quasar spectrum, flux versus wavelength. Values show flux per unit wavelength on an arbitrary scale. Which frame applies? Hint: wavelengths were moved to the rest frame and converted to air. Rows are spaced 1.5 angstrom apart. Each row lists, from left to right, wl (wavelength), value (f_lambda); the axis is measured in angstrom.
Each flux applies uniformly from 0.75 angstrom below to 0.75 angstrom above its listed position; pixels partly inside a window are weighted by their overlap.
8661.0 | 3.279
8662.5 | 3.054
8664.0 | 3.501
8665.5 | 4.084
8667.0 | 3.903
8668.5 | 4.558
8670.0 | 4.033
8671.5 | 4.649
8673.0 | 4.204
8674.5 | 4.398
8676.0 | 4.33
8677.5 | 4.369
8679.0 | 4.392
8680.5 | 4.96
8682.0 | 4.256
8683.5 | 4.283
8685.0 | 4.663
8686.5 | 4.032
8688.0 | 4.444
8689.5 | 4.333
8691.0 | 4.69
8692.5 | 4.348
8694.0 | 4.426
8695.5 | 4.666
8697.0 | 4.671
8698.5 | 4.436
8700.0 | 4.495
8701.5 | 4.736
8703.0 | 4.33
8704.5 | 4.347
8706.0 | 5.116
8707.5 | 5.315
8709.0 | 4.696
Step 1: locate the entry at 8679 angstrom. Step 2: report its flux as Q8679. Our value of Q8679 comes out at 4.392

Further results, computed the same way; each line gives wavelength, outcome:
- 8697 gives 4.671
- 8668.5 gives 4.558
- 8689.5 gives 4.333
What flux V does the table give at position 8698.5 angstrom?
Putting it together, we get 4.436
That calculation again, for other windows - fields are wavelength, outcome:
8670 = 4.033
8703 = 4.33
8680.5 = 4.96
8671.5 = 4.649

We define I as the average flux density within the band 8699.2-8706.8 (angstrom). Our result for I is 4.61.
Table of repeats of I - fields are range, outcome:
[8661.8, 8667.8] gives 3.65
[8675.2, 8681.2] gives 4.51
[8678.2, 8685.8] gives 4.51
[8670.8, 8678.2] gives 4.39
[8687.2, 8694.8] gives 4.45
